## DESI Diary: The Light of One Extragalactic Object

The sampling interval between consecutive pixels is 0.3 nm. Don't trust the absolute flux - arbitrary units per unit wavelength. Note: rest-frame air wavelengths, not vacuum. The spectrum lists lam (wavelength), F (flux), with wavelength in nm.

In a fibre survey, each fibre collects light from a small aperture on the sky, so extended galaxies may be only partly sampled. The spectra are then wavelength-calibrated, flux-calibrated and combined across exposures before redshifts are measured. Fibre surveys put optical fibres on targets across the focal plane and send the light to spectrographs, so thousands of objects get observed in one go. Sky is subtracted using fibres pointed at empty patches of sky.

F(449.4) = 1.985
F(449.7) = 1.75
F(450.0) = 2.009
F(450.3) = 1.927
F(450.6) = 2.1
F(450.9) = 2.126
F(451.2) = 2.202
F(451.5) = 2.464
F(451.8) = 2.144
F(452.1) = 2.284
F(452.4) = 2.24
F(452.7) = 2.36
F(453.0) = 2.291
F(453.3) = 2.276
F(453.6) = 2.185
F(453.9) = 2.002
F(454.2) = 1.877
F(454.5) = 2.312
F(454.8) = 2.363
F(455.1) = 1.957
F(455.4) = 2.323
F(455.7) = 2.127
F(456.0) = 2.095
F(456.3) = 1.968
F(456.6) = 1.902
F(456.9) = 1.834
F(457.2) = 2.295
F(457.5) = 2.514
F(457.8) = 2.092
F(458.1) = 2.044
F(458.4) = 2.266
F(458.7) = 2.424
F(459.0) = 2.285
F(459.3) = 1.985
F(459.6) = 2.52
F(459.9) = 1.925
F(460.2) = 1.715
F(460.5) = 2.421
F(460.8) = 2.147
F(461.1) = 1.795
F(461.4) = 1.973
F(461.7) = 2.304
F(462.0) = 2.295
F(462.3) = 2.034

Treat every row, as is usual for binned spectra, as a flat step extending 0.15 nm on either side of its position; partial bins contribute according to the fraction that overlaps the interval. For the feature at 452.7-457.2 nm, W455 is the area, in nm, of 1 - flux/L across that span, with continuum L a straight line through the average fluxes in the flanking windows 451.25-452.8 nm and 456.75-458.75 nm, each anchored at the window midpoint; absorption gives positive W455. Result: 0.24 nm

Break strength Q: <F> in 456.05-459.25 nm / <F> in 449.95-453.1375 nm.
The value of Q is 0.98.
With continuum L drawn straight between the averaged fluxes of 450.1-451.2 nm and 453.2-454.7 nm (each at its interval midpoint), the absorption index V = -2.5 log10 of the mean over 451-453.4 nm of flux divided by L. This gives -0.09 mag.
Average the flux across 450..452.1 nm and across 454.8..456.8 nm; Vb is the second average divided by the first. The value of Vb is 1.0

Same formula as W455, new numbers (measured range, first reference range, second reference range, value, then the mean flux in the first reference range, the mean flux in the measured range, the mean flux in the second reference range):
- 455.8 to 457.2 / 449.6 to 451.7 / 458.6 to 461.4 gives 0.08 nm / 2.09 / 1.99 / 2.12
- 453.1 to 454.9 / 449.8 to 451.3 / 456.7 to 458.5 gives -0.05 nm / 2.06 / 2.17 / 2.16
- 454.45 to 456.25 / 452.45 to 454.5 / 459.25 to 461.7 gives -0.02 nm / 2.18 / 2.18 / 2.08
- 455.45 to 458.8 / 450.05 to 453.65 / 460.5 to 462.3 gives 0.03 nm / 2.21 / 2.14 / 2.12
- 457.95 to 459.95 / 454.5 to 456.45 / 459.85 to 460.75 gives -0.14 nm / 2.15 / 2.22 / 2.04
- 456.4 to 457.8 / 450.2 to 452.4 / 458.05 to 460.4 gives 0.03 nm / 2.19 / 2.13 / 2.16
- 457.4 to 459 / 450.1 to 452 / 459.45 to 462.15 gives -0.10 nm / 2.16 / 2.26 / 2.12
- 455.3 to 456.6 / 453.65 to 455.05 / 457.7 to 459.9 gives 0.04 nm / 2.13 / 2.09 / 2.21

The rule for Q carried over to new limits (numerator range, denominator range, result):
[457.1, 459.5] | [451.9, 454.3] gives 1.02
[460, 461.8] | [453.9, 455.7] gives 0.95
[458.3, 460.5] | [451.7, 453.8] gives 0.97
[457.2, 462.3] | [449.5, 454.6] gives 1.01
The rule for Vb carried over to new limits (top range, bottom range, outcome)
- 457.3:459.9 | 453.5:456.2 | 1.05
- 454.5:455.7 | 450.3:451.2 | 1.06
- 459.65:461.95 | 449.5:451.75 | 0.99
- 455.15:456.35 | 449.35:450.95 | 1.08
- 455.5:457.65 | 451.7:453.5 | 0.93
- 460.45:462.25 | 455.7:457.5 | 1.03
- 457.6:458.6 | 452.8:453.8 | 0.97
